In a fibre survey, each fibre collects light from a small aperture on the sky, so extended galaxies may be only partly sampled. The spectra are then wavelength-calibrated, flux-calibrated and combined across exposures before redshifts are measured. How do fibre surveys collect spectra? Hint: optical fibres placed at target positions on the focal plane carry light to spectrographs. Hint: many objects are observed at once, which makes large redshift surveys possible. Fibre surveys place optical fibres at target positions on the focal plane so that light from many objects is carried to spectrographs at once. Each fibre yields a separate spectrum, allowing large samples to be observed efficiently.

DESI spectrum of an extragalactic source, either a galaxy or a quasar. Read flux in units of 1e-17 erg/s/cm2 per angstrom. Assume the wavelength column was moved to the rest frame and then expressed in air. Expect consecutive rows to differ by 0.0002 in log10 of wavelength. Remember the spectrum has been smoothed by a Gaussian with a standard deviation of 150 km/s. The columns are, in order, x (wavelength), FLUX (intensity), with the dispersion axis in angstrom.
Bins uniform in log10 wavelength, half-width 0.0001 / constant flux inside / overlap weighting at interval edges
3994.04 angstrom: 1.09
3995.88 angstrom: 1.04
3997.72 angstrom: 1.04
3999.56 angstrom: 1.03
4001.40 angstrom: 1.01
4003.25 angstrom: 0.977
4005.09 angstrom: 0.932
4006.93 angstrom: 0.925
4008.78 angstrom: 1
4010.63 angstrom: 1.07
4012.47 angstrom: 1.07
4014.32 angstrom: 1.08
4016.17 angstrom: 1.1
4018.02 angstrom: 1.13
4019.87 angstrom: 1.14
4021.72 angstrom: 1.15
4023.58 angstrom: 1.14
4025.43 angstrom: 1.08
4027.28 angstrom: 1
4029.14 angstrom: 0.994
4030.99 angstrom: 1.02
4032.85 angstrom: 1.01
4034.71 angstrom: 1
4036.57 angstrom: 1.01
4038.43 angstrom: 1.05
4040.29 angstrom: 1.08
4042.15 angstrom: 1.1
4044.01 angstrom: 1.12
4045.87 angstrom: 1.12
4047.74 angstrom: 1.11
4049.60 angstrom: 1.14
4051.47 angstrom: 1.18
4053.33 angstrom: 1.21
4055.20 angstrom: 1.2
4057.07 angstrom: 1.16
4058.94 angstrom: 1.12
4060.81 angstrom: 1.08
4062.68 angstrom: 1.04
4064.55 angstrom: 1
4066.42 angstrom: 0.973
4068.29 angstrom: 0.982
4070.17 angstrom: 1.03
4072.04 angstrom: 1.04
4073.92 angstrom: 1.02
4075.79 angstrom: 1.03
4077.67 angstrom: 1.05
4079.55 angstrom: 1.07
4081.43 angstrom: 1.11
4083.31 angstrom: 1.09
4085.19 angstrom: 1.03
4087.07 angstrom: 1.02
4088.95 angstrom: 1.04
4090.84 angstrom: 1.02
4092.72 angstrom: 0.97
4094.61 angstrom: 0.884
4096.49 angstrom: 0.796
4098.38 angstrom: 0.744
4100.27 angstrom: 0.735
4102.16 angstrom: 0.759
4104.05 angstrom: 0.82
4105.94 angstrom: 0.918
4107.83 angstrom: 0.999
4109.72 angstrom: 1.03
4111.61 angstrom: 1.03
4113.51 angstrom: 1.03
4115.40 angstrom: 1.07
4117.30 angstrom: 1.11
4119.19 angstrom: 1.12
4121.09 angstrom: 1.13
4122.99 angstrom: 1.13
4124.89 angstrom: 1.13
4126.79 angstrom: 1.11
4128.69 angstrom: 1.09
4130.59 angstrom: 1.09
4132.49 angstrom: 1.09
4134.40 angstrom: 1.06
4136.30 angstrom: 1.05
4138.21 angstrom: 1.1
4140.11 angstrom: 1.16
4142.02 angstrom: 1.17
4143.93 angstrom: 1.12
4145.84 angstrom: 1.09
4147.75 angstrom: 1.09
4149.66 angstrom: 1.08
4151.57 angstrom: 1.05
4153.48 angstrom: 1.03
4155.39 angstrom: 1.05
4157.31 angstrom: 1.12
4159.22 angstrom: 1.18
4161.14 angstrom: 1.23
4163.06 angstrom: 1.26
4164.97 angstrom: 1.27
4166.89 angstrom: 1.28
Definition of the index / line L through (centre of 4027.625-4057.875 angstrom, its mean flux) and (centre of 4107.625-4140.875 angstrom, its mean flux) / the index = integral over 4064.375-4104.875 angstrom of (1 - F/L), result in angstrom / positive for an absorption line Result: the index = 4.67 angstrom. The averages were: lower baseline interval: 1.09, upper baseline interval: 1.09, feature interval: 0.964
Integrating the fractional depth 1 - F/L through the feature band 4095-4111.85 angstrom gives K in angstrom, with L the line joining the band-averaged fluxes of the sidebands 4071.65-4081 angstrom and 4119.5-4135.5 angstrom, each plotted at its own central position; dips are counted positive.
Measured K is 3.3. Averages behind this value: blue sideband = 1.05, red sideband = 1.1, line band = 0.864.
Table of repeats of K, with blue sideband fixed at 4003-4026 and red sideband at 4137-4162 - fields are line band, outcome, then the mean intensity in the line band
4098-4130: 2.8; 1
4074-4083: 0.2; 1.06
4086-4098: 1.6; 0.946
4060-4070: 0.6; 1.02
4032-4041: 0.4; 1.03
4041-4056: -1.0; 1.15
